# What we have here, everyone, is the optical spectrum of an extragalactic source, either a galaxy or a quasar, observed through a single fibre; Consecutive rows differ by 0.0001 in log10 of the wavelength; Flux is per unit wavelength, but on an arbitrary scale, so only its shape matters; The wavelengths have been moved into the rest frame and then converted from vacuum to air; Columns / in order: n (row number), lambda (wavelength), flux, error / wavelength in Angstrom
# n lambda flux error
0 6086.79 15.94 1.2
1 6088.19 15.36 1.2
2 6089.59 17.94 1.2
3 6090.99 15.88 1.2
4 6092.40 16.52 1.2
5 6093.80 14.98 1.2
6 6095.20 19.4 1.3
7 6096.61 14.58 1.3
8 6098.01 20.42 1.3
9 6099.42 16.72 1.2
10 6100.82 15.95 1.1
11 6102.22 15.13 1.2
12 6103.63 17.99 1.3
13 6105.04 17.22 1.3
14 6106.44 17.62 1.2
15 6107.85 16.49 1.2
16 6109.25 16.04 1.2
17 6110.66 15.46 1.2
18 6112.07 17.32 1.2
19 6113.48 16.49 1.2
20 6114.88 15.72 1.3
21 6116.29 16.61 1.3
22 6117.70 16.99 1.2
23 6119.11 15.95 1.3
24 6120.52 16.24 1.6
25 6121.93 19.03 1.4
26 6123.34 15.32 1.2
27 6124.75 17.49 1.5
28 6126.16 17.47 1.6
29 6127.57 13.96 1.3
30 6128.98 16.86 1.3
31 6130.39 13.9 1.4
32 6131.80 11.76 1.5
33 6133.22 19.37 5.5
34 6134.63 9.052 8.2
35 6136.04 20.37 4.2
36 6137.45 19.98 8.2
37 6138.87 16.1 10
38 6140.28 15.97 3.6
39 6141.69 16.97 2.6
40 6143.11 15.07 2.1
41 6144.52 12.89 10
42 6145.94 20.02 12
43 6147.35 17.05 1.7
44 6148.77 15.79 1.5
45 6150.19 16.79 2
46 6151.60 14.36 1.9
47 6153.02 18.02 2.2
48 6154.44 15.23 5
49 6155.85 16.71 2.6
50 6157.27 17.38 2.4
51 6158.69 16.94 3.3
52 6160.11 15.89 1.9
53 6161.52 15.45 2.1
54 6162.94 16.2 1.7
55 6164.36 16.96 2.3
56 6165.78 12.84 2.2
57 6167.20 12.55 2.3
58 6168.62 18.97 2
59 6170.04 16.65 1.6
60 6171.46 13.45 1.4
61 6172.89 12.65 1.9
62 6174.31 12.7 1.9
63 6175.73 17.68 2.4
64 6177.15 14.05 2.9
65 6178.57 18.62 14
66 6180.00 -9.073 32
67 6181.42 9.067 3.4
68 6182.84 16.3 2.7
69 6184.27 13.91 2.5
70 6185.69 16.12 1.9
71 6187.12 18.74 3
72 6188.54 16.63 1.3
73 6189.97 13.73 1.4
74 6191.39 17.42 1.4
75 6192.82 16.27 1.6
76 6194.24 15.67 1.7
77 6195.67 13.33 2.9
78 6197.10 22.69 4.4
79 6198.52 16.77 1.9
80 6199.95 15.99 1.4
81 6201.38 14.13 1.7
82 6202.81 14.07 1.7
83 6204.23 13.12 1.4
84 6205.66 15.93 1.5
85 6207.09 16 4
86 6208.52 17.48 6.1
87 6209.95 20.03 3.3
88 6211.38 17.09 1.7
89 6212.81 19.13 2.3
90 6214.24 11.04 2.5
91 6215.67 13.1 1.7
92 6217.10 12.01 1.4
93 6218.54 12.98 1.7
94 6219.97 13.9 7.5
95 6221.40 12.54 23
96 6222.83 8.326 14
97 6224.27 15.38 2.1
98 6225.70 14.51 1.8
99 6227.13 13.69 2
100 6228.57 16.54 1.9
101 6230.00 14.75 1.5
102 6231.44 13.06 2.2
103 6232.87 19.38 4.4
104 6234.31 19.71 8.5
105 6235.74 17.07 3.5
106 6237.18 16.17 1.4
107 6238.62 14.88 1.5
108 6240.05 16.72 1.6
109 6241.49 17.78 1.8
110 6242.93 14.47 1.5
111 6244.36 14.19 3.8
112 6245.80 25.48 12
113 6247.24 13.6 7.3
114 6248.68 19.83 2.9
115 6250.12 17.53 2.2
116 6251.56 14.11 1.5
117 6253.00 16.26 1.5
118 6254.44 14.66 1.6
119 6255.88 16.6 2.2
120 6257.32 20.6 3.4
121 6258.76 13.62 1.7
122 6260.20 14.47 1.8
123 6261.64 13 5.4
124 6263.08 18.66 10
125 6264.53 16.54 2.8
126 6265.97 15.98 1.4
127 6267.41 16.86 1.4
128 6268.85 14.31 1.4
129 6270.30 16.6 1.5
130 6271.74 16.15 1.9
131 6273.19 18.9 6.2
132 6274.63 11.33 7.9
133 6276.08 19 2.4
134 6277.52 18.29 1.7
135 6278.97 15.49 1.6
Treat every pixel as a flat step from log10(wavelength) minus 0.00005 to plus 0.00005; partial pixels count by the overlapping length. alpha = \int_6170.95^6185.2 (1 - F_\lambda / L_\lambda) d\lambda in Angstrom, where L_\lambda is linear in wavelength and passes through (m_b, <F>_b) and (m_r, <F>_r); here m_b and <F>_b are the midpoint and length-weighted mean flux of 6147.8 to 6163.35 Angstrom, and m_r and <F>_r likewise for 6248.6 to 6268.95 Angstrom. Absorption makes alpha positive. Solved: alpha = 3.7 Angstrom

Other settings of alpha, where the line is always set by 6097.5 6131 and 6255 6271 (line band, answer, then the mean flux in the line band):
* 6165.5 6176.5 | 1.10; 14.8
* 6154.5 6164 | 0.04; 16.4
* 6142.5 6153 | 0.22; 16.1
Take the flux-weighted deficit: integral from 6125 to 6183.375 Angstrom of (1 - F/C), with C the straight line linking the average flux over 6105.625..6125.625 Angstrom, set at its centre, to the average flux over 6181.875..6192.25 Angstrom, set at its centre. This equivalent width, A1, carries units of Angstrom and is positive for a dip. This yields 4.2 Angstrom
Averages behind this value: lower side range 16.6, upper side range 15.9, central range 15.1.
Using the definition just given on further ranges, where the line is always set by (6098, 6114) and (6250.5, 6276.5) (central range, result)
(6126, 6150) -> 0.8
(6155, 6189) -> 4.1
